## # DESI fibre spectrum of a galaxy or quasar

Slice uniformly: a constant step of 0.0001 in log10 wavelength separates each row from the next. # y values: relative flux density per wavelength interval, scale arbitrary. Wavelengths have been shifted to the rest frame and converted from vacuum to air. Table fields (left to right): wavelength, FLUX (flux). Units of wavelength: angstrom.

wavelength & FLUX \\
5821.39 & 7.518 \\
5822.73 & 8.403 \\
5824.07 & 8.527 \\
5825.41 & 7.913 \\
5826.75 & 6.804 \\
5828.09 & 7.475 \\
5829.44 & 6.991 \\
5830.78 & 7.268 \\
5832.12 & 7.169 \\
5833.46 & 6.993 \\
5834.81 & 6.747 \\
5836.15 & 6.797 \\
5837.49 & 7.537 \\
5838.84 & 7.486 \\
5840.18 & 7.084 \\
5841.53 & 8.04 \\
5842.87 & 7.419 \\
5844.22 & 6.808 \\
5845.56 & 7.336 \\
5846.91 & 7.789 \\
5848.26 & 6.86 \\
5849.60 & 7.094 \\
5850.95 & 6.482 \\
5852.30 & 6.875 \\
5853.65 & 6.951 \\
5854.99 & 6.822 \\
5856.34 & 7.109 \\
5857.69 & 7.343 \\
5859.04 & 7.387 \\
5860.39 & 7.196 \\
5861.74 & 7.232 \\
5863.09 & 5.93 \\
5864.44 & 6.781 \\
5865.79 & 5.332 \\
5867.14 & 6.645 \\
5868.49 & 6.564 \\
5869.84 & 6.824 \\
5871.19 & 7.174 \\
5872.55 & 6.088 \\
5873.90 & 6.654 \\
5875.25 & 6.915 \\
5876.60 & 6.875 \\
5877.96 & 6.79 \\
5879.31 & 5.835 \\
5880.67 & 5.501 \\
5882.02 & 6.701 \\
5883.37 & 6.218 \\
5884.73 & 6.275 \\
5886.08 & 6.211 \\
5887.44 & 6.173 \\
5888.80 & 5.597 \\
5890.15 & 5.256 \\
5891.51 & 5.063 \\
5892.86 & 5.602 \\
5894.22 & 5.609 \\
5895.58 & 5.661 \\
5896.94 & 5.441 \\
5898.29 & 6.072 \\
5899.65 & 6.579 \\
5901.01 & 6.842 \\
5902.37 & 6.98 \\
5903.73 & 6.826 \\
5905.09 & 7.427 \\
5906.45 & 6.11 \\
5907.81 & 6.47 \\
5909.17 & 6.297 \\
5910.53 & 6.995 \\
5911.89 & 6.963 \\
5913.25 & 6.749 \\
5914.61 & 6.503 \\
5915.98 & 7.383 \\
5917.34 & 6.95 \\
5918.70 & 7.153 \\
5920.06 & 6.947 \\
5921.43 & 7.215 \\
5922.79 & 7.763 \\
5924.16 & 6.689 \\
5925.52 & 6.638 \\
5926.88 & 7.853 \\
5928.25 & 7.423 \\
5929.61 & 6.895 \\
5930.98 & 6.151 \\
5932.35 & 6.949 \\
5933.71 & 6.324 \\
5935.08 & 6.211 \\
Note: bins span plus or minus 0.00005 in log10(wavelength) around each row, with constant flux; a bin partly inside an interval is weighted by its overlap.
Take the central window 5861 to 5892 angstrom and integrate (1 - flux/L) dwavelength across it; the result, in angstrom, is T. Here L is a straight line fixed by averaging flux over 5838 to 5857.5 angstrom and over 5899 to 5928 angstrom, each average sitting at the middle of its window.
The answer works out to 3.3 angstrom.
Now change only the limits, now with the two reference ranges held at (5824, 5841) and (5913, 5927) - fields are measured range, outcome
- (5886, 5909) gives 3.2 angstrom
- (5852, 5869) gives 1.0 angstrom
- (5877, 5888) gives 1.4 angstrom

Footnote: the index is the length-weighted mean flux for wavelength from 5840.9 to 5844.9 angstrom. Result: 7.43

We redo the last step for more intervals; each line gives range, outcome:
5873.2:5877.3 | 6.81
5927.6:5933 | 6.85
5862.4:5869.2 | 6.26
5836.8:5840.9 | 7.37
